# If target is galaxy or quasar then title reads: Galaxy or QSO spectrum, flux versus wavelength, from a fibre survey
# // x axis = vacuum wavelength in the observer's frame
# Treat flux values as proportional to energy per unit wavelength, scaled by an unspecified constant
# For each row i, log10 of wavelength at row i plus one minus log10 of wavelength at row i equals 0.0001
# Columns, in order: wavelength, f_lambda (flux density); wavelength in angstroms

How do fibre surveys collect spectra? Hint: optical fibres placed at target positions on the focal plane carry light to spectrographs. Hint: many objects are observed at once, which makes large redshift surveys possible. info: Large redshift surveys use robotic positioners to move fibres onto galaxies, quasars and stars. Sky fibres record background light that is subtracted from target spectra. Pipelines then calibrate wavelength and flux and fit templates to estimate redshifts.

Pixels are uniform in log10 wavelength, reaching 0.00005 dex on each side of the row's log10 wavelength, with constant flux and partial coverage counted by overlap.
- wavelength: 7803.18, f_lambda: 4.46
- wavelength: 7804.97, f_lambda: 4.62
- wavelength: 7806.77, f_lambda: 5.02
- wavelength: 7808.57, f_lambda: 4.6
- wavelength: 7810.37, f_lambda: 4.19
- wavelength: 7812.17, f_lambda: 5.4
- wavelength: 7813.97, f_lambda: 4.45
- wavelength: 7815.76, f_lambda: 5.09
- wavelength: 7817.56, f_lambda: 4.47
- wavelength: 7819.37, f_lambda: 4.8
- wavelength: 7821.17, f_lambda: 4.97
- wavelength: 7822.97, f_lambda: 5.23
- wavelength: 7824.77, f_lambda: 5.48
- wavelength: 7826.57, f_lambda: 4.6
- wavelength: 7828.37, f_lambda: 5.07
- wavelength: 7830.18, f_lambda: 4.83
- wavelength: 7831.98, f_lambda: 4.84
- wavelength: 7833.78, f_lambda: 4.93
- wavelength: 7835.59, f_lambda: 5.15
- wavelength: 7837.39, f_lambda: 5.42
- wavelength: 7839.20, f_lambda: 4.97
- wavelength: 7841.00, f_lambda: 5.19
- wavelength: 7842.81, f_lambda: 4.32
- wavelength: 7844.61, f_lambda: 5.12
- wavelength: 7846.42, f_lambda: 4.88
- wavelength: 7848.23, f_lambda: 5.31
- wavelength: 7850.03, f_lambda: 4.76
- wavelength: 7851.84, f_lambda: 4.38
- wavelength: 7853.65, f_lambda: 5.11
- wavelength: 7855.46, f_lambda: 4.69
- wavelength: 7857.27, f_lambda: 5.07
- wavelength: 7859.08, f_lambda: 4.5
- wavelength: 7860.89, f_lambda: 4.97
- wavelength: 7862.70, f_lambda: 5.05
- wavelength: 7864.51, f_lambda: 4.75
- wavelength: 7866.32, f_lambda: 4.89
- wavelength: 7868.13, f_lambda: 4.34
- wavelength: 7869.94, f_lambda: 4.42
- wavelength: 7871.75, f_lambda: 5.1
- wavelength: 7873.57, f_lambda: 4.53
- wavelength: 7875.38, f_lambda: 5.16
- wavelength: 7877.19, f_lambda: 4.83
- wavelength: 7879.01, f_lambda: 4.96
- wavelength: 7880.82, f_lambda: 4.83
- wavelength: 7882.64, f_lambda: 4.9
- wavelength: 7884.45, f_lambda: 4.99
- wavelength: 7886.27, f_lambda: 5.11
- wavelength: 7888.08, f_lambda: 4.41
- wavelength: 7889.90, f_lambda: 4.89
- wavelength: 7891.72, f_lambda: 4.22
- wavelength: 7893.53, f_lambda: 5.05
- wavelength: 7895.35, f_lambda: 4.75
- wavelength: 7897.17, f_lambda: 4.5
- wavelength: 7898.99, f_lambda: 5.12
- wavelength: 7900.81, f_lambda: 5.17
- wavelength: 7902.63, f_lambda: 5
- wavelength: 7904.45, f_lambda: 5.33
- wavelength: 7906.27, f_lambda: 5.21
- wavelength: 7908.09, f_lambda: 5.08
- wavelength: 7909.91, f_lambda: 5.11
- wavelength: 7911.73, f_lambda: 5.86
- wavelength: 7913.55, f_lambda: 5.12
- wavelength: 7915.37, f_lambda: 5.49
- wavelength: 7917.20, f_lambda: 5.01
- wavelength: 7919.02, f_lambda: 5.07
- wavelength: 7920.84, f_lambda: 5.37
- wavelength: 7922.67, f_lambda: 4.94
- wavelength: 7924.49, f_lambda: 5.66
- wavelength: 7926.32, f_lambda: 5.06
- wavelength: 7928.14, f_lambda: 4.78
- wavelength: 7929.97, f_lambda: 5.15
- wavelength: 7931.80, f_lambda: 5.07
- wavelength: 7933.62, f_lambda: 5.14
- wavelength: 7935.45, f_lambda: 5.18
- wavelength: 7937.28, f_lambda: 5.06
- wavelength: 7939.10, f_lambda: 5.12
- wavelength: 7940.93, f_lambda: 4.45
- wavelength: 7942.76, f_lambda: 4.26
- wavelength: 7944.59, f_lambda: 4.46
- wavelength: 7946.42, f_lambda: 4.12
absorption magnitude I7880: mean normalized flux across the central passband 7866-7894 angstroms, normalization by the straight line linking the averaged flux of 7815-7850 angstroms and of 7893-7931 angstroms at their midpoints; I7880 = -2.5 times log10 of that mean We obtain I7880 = 0.06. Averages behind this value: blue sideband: 4.98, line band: 4.78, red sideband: 5.13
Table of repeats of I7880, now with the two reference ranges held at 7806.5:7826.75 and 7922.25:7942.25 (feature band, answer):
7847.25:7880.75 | 0.02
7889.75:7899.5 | 0.06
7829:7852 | -0.01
